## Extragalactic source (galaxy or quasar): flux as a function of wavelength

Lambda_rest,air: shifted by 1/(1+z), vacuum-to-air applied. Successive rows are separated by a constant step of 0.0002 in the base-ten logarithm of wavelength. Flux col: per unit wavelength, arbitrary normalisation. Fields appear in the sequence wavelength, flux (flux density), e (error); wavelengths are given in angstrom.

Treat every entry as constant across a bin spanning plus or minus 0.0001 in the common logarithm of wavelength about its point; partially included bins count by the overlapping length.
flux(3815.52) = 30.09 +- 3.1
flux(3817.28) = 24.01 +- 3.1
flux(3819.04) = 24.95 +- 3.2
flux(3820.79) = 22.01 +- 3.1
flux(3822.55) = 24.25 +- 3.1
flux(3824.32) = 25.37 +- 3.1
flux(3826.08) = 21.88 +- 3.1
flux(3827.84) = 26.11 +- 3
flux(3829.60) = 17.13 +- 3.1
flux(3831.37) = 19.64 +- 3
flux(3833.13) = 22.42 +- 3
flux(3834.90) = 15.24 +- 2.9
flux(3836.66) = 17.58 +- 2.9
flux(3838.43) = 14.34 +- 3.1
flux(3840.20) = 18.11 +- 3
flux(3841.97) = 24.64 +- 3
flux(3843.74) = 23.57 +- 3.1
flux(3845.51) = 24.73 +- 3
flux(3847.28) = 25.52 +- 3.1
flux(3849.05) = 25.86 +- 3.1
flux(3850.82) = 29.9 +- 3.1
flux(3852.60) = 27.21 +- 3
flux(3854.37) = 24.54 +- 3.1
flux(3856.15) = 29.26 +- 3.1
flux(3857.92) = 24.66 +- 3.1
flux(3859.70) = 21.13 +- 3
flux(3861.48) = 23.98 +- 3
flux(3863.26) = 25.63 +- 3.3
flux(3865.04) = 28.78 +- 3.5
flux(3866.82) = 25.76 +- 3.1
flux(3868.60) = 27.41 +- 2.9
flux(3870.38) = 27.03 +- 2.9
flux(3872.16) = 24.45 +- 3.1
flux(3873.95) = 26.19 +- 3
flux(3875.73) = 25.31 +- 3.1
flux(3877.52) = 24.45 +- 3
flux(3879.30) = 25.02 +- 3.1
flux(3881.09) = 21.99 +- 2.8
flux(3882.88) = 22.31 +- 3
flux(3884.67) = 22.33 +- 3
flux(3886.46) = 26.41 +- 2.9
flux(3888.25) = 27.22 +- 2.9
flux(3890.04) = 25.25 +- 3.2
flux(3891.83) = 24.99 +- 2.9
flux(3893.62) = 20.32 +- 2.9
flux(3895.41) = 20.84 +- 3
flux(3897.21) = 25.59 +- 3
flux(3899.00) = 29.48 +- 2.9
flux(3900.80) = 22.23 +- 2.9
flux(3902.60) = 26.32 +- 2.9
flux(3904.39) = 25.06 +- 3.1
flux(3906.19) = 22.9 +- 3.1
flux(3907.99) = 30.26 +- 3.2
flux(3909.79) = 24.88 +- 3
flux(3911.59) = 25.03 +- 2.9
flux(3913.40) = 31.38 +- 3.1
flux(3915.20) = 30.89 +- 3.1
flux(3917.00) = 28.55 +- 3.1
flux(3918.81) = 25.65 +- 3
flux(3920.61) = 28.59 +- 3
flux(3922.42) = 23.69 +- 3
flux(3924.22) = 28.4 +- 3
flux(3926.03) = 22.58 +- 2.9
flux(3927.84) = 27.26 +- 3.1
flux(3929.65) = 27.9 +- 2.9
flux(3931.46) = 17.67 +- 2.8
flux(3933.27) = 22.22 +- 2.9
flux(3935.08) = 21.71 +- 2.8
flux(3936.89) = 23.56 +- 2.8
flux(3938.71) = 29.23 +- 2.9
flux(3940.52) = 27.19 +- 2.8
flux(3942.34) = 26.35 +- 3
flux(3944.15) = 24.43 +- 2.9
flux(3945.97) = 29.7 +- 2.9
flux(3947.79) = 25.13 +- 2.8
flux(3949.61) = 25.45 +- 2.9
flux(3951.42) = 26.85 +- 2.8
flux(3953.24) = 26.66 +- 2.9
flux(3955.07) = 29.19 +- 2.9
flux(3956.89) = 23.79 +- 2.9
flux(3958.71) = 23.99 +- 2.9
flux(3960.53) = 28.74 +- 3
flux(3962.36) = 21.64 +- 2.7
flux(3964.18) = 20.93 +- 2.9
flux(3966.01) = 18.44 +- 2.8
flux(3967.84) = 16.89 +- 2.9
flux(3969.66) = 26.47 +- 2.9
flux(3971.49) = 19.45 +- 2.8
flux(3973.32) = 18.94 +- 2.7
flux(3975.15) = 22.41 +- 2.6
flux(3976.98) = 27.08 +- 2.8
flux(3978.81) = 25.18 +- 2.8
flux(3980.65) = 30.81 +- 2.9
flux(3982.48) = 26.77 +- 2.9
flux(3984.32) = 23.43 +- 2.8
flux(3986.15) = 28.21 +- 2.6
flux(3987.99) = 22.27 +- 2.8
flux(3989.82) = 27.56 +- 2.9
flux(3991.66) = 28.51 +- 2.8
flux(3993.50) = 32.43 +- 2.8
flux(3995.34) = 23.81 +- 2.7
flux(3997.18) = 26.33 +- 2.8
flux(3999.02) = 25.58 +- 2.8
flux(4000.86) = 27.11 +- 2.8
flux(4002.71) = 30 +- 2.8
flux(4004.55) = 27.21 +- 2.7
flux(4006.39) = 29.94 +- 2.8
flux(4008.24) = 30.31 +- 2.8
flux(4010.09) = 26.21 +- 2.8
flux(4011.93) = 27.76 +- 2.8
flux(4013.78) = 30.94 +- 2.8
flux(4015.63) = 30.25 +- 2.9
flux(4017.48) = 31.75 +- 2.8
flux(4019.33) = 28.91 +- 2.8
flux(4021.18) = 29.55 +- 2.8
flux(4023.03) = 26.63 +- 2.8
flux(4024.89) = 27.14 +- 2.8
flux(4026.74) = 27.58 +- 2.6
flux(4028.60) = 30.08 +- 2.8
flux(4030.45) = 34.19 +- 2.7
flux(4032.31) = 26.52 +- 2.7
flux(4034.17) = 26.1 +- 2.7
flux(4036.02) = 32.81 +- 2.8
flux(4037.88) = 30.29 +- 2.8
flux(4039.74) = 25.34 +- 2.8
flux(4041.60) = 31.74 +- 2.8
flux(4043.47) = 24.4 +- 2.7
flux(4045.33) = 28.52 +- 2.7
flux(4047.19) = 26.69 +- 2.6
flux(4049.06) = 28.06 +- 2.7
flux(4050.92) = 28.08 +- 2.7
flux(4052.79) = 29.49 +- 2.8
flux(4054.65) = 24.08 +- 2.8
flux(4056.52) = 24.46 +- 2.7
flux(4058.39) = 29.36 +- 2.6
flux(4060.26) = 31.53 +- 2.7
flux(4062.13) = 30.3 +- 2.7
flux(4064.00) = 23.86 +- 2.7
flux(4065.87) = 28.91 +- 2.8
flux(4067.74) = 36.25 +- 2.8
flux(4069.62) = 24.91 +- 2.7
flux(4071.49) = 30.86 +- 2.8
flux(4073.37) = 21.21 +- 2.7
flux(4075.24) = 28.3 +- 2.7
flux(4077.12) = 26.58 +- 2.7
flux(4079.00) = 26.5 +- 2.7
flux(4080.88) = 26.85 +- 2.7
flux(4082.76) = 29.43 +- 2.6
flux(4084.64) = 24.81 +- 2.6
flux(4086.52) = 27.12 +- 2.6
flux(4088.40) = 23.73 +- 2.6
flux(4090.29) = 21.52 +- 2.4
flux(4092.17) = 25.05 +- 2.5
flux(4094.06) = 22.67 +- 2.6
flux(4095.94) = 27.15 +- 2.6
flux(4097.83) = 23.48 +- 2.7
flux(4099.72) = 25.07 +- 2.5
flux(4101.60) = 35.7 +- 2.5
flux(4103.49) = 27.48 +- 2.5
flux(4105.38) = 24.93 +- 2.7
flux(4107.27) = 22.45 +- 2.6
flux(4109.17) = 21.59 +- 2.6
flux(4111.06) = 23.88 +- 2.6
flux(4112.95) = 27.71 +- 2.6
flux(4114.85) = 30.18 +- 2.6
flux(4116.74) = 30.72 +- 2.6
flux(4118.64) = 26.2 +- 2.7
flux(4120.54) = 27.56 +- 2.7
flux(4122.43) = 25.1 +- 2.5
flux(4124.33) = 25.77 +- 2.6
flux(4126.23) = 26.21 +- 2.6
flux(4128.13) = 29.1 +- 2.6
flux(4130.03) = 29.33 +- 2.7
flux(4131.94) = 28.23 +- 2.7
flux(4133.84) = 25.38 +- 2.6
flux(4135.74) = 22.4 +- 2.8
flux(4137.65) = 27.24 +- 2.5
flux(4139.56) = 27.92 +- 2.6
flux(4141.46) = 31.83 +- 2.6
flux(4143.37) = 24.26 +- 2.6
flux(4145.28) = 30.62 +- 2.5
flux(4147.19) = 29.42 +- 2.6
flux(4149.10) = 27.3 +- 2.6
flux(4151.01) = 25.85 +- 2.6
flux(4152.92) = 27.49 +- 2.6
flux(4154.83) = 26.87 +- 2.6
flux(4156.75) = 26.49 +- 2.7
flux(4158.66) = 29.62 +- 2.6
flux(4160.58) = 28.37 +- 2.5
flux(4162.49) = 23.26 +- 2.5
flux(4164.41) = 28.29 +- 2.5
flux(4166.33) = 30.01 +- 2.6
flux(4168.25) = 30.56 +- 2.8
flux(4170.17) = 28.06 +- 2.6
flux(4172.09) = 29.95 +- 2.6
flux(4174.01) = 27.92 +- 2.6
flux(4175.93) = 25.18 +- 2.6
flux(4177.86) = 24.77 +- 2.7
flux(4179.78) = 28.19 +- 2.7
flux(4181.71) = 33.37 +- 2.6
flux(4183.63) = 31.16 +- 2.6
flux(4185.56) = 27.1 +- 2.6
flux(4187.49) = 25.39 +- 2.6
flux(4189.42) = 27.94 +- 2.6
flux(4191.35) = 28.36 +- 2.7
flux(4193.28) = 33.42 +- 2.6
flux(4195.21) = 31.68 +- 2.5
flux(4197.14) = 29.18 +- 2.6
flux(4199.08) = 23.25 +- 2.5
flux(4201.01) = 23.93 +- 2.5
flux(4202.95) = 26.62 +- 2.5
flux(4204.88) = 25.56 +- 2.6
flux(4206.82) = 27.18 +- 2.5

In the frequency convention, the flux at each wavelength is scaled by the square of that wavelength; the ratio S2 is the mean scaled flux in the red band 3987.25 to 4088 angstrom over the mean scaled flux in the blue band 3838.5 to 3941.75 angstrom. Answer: 1.2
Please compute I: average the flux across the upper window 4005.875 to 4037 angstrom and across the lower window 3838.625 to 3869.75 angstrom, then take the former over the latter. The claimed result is 1.16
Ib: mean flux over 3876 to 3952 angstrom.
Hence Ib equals 25.4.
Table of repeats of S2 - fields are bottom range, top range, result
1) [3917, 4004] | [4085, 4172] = 1.16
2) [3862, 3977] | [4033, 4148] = 1.18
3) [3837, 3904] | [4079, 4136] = 1.20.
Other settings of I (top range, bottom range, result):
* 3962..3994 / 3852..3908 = 0.97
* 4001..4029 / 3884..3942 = 1.13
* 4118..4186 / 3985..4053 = 0.98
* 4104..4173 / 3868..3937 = 1.08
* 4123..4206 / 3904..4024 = 1.06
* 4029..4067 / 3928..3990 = 1.15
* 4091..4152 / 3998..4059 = 0.94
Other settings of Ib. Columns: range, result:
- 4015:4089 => 28.1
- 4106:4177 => 27.2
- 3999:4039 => 29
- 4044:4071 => 28.2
